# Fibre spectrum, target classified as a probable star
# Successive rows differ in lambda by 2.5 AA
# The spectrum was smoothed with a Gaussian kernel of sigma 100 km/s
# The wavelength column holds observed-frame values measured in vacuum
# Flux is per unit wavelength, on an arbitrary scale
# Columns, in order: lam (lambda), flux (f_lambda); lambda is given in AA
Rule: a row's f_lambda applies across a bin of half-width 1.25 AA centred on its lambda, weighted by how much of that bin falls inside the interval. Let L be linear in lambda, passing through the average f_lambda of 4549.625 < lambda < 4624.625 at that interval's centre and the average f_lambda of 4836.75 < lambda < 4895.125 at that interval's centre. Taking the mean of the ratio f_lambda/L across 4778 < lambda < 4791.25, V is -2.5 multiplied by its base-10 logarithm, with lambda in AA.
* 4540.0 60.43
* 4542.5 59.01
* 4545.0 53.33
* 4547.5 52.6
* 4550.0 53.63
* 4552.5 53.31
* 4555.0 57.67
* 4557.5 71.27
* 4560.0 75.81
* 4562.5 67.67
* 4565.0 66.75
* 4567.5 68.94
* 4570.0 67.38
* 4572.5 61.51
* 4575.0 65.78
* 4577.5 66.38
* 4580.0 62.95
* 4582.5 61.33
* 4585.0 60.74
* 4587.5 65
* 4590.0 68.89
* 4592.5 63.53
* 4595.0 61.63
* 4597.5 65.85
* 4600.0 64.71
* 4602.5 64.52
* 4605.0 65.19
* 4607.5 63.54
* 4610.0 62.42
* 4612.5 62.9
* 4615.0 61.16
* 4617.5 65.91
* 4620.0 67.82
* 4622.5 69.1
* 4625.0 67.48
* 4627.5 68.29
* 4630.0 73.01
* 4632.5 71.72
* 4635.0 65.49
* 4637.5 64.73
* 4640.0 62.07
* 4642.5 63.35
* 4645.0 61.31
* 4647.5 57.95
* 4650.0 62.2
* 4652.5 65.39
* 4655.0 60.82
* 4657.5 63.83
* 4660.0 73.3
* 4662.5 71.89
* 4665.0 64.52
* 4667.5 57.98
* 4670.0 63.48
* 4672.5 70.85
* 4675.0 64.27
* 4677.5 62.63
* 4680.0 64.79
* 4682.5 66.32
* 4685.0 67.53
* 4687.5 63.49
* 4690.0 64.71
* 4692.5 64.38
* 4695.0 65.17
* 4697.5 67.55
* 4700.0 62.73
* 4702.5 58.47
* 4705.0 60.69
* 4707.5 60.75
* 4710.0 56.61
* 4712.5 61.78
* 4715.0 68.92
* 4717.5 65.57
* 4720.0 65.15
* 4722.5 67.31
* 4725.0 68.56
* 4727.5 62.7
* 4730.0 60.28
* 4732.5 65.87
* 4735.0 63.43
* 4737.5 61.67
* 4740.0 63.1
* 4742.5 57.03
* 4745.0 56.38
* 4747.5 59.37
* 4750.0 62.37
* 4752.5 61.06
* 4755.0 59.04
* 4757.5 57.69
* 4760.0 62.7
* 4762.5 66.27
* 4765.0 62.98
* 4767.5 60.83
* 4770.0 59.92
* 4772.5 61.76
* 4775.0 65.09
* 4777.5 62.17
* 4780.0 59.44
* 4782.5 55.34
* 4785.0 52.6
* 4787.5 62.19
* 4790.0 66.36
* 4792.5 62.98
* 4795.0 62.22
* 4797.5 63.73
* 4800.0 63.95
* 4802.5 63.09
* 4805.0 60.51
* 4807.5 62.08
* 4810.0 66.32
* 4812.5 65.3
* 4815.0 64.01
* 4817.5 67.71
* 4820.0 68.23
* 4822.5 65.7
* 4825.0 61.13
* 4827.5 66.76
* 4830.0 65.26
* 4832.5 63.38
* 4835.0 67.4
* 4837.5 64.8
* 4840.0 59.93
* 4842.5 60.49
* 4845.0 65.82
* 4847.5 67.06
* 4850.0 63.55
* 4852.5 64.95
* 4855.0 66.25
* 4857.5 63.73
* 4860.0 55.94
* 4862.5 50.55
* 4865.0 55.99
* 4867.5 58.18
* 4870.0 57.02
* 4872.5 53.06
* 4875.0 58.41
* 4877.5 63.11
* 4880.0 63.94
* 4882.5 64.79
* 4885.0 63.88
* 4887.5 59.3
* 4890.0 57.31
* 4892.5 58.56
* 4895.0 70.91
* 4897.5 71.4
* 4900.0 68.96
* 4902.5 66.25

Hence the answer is 0.05 mag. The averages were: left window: 64.6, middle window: 59.4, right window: 60.9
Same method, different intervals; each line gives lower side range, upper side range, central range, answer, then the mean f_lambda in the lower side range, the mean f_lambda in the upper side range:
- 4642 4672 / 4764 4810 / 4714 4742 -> -0.03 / 64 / 61.6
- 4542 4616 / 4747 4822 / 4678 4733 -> -0.02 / 63.2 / 62.3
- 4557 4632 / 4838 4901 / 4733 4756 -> 0.05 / 65.9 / 61.7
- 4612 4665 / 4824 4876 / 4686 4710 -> 0.03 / 65.7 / 61.4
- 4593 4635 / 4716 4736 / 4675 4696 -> 0.01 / 65.9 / 64.9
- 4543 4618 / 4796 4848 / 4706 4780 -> 0.03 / 63.3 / 64.4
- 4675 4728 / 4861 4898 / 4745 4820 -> 0.00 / 64.1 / 60.2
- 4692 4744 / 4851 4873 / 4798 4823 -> -0.08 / 63.2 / 58.6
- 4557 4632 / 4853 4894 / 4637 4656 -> 0.04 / 65.9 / 59.5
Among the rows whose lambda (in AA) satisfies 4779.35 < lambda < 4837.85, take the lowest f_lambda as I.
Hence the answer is 52.6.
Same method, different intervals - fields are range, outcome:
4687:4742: 56.61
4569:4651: 57.95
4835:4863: 50.55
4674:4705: 58.47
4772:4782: 59.44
